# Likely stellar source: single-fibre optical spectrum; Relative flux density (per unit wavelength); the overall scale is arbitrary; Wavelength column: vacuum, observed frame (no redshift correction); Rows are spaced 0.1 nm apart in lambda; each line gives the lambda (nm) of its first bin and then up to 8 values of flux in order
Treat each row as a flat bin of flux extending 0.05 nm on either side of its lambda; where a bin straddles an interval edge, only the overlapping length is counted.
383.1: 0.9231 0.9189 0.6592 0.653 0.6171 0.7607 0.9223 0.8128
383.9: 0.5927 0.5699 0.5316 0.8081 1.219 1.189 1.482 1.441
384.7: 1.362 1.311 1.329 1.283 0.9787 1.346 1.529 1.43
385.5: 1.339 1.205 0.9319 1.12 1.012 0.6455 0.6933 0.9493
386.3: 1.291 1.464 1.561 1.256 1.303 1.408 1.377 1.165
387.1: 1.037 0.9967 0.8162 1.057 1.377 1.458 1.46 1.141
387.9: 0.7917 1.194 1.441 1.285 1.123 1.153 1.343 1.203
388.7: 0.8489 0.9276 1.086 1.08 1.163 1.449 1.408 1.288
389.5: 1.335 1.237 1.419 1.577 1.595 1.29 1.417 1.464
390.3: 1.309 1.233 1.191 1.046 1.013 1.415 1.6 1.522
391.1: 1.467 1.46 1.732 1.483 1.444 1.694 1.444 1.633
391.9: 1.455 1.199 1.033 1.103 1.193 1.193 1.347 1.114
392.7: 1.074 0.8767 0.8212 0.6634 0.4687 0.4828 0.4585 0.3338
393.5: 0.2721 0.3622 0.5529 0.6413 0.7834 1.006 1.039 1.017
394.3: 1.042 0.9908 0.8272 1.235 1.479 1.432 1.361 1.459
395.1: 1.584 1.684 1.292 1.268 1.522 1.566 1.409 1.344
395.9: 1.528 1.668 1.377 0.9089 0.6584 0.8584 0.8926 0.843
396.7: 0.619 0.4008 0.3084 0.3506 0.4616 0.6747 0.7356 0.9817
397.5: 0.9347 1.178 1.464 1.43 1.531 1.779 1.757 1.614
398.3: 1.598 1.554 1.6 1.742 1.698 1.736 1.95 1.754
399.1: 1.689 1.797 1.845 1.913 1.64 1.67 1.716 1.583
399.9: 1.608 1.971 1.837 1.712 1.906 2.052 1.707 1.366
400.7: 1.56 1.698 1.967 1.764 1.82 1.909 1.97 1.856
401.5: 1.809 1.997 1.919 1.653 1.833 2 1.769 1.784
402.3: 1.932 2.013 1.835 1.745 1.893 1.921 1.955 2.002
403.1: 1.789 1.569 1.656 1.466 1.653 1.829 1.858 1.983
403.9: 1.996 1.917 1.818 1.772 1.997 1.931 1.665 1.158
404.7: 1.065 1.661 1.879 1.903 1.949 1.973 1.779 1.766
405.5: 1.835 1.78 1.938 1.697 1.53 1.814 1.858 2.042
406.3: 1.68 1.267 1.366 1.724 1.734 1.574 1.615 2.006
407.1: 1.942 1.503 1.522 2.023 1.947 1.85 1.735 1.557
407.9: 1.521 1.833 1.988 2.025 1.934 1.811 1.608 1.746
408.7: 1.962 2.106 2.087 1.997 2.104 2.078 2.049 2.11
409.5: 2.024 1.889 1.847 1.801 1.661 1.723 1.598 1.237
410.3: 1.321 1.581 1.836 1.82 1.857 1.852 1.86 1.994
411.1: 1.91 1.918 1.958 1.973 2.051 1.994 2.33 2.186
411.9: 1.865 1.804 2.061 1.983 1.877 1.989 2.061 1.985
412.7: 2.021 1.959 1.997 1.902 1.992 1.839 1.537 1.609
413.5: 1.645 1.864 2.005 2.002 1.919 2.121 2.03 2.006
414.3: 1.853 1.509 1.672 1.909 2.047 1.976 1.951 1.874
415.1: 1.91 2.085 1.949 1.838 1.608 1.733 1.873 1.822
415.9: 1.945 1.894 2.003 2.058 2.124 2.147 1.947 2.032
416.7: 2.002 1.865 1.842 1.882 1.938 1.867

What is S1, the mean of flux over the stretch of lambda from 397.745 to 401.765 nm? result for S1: 1.75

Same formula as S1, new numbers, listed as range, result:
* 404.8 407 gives 1.75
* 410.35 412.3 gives 1.94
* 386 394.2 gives 1.16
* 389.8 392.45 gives 1.37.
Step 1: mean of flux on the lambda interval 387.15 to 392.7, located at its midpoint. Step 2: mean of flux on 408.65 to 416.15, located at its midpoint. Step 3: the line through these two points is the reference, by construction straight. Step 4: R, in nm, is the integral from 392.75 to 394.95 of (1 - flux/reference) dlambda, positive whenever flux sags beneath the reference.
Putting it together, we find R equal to 0.90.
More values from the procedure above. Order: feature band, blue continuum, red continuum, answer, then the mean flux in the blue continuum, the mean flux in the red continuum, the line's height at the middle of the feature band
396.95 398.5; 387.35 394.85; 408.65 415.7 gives 0.20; 1.16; 1.9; 1.39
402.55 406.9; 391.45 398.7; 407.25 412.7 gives -0.40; 1.11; 1.88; 1.61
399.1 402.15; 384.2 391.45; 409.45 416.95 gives -0.42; 1.25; 1.89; 1.58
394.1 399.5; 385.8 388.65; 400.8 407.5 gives 0.83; 1.18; 1.79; 1.52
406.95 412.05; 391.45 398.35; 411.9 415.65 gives -0.45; 1.08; 1.89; 1.71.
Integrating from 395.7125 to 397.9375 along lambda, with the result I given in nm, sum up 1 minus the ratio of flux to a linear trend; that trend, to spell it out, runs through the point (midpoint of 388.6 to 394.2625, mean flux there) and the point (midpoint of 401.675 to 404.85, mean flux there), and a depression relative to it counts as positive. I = 0.72 nm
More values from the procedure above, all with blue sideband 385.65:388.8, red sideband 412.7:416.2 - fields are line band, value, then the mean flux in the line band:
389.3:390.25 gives -0.14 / 1.4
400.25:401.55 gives -0.24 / 1.8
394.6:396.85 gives 0.23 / 1.23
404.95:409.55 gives -0.36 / 1.82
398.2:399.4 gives -0.21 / 1.73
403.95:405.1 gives -0.07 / 1.72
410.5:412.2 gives -0.15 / 1.96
